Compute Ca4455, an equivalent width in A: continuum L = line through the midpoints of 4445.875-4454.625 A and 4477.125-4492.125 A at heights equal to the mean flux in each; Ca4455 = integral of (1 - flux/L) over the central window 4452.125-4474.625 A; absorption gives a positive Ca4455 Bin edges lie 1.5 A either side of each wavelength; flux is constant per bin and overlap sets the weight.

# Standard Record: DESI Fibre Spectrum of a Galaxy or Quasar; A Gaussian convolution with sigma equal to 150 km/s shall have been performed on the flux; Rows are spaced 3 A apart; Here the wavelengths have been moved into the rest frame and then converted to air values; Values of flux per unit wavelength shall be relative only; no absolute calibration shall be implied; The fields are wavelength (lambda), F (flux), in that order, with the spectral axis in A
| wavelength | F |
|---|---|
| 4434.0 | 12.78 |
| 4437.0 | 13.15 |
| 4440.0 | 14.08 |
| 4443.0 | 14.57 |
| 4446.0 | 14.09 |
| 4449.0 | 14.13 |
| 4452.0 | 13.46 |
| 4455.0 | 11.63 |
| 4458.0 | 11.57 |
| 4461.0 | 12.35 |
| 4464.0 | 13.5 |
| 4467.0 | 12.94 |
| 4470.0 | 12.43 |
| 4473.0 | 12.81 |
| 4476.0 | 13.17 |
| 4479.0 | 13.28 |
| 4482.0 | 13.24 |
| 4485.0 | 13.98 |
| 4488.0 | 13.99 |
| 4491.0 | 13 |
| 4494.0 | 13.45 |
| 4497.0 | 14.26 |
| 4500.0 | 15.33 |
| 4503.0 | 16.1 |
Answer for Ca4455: 1.69 A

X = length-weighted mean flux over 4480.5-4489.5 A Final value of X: 13.7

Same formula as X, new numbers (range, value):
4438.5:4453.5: 14.1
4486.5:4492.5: 13.5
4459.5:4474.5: 12.8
